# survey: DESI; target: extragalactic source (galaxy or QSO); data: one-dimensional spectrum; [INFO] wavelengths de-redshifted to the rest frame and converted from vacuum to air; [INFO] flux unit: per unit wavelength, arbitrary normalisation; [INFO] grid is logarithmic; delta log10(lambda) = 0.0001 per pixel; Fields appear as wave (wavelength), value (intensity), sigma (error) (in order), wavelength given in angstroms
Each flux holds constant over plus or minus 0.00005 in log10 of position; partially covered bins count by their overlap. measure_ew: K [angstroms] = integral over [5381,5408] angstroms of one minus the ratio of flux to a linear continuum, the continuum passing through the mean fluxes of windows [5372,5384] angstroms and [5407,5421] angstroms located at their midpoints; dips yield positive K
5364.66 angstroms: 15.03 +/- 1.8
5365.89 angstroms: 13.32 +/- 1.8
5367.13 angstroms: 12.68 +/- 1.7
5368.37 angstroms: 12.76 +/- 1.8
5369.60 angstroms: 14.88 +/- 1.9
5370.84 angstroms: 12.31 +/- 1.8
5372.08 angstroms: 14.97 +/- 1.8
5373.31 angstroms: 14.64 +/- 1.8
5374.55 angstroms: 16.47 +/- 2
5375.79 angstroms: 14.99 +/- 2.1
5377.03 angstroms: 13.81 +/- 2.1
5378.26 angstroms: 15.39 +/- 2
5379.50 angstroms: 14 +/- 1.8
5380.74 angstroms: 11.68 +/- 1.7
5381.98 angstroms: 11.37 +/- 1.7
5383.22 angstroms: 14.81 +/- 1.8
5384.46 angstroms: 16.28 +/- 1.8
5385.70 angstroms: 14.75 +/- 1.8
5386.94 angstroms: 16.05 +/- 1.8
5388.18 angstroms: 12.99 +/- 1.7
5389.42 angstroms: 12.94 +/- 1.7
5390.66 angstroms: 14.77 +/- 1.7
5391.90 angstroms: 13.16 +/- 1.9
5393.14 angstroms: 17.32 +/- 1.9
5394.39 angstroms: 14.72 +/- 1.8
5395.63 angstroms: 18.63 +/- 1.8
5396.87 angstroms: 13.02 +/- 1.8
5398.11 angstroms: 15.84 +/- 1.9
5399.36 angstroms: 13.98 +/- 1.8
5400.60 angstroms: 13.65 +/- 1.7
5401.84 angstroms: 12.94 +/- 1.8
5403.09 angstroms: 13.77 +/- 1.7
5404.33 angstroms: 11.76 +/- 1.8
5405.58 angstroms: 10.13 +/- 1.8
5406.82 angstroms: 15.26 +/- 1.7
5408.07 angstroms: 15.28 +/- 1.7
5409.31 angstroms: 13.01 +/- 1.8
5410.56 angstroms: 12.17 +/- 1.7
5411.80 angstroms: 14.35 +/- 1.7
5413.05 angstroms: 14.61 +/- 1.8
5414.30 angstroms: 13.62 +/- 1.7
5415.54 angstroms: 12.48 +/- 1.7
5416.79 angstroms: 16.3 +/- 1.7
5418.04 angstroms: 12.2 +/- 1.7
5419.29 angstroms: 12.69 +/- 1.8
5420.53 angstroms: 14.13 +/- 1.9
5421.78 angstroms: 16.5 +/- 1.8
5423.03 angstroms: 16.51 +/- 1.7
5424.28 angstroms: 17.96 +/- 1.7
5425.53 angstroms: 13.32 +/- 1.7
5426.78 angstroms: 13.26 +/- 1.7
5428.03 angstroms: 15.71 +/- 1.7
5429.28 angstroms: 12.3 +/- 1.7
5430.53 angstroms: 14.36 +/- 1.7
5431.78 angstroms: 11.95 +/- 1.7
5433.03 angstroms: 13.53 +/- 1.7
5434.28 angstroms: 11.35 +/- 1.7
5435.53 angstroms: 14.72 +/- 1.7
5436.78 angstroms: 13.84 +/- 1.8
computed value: -0.3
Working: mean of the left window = 14.2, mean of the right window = 13.8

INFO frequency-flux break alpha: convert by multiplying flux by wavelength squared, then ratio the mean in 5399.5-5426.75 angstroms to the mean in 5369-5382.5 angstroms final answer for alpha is 1.00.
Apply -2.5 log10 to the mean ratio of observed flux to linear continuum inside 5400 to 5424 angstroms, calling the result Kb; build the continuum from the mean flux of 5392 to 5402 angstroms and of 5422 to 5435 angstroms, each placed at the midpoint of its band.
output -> 0.06 mag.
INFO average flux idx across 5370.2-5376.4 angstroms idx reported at 14.7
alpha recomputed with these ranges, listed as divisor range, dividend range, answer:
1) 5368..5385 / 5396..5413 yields 0.97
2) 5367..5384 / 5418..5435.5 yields 1.03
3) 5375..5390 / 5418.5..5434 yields 1.03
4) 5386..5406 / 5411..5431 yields 1.03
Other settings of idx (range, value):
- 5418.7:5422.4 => 14.5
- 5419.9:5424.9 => 16.3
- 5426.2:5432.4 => 13.5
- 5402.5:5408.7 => 13.2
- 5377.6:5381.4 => 13.7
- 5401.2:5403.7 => 13.3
